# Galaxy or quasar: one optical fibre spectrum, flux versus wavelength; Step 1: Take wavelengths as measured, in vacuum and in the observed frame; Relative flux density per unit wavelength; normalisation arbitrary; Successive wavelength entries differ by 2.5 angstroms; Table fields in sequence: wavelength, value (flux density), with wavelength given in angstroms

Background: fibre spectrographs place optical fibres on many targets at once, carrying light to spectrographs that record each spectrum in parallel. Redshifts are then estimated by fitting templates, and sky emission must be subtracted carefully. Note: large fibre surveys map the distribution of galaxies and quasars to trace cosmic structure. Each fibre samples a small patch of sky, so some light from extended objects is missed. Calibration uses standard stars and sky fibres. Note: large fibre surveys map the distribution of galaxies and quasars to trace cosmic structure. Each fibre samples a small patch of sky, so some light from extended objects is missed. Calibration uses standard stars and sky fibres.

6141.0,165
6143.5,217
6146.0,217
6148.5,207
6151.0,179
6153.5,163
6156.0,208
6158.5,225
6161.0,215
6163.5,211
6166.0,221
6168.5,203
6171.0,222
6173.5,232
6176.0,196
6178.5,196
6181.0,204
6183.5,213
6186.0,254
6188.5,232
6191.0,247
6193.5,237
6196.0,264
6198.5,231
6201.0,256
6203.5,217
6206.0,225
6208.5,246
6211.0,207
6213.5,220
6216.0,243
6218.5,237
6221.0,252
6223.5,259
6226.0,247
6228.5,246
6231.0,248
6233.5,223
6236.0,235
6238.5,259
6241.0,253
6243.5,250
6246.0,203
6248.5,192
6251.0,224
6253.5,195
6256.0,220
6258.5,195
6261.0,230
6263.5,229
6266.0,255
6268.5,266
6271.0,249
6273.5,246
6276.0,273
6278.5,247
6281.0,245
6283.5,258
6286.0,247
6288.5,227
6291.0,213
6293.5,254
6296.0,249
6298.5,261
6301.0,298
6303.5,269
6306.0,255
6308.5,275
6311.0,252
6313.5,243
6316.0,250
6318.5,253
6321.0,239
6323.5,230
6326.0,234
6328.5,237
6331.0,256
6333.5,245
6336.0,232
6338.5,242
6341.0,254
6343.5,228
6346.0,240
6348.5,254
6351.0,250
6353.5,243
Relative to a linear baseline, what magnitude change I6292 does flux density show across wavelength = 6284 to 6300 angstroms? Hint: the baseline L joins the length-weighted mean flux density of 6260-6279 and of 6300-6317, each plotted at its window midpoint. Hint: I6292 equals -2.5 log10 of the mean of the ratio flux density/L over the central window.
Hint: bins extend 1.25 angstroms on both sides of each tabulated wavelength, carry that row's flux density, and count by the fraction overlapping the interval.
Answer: 0.06 mag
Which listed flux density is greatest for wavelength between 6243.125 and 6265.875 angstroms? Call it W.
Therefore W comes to 250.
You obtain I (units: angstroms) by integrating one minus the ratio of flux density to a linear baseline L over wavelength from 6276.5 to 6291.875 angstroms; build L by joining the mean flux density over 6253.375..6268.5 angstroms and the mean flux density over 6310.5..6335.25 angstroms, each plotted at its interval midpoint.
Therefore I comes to -0.60 angstroms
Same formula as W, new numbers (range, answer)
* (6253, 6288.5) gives 273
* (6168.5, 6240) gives 264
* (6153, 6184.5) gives 232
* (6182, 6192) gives 254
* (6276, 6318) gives 298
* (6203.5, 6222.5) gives 252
